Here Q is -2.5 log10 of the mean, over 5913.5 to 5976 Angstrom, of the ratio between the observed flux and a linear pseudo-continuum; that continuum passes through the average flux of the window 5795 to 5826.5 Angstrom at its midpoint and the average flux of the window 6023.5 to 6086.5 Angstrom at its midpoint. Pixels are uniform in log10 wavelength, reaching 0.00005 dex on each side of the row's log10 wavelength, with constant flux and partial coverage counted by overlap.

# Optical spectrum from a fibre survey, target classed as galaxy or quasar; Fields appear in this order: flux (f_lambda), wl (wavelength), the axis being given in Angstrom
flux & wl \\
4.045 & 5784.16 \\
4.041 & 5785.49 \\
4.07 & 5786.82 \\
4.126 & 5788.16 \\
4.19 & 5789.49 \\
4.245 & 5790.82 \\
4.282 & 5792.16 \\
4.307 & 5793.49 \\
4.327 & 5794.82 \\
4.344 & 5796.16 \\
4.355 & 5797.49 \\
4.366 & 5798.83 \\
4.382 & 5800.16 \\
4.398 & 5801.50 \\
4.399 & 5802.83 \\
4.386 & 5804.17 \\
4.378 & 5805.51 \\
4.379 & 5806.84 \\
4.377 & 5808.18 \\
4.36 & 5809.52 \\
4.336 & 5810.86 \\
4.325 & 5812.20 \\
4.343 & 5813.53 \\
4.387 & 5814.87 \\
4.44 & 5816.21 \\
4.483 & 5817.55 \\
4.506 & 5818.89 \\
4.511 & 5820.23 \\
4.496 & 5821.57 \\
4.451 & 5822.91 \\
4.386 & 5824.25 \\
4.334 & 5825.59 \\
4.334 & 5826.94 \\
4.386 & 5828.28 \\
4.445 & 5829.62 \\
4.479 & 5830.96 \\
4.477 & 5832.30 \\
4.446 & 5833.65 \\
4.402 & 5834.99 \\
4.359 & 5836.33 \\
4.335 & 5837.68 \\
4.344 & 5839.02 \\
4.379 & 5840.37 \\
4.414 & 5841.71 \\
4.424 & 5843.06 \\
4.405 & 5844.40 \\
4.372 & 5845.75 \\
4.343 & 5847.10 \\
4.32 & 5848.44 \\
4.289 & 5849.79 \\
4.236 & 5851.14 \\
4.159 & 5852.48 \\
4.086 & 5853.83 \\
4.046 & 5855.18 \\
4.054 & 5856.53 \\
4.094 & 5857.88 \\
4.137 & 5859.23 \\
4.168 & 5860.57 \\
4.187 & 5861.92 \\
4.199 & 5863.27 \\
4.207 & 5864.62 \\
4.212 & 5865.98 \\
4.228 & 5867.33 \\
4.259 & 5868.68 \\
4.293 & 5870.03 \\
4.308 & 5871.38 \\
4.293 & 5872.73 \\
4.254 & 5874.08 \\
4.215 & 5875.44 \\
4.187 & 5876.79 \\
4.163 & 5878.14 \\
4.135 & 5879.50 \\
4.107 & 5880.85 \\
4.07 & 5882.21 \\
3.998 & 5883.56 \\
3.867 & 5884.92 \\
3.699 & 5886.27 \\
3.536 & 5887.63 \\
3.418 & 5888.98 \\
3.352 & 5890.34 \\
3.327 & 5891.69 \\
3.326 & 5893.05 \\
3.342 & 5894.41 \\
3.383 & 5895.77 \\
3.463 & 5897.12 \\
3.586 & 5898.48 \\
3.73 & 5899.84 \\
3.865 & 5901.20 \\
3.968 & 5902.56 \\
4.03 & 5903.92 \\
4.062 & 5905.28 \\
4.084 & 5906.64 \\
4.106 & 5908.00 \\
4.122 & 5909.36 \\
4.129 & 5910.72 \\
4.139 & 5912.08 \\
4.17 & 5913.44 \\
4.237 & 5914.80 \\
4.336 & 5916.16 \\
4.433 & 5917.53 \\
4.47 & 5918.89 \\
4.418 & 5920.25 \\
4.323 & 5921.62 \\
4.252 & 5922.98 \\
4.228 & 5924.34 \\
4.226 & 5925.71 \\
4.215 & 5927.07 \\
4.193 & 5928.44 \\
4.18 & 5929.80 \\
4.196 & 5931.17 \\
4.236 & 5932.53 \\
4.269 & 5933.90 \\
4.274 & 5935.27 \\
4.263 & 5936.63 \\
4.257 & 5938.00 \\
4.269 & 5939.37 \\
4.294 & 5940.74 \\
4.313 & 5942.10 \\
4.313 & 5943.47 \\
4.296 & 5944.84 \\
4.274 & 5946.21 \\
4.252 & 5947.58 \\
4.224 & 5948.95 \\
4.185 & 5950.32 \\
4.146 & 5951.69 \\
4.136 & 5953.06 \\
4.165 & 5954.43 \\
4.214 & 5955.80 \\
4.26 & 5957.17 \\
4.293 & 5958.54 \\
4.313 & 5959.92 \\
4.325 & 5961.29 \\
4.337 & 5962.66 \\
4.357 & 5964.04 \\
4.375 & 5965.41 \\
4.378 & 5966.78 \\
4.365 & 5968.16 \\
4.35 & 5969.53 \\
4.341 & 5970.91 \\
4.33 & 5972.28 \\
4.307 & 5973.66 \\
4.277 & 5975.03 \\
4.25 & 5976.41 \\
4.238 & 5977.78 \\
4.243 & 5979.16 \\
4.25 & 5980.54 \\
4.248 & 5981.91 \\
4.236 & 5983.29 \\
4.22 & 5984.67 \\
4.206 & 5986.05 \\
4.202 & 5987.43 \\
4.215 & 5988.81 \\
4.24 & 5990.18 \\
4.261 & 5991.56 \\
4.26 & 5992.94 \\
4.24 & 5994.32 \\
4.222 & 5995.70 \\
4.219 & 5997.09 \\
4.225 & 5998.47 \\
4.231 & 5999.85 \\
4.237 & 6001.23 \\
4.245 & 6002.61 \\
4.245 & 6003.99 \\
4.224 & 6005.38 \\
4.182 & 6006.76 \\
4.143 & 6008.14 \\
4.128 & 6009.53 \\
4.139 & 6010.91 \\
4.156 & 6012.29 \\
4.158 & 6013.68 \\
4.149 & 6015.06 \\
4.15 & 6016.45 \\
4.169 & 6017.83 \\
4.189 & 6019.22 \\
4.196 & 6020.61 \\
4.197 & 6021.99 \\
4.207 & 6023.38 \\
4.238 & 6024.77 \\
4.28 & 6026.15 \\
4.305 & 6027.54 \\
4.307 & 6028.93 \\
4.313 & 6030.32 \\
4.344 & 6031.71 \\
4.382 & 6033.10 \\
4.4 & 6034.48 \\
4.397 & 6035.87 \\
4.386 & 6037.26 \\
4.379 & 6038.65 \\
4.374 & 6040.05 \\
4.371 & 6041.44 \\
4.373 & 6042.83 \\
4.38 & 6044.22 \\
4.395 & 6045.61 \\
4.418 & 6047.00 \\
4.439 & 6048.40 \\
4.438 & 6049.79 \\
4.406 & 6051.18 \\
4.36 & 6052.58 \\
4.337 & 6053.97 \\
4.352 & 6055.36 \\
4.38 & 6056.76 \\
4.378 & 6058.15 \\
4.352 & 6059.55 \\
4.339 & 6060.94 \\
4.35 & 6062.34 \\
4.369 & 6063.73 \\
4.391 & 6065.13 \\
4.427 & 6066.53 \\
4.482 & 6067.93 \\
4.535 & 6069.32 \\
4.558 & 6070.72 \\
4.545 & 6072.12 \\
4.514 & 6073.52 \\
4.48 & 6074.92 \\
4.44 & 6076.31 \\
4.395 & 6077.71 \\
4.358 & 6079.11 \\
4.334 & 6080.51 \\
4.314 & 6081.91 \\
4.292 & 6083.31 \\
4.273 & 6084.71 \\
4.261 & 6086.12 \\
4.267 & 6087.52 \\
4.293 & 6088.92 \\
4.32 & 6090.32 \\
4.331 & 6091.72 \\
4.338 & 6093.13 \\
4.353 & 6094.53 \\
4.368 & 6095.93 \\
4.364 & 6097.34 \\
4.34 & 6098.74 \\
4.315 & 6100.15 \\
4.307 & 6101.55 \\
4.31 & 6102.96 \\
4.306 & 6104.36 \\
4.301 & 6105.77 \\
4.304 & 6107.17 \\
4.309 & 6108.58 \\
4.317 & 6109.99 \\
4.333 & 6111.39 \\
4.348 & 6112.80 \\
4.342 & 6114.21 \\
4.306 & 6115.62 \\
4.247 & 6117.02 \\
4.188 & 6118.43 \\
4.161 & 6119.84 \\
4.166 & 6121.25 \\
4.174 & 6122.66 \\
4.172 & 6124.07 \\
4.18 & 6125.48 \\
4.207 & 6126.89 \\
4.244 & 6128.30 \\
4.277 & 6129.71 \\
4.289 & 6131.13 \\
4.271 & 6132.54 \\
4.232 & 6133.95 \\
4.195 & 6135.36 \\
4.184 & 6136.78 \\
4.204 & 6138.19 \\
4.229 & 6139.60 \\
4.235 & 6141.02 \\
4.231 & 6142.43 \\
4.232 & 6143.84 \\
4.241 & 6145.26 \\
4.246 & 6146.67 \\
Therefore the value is 0.03 mag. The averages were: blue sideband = 4.39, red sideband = 4.38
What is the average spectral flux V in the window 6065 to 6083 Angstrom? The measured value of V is 4.44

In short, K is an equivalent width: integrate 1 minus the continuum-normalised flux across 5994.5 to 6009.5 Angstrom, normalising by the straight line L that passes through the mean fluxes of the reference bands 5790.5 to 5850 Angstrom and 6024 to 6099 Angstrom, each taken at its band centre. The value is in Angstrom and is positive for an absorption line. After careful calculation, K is 0.55 Angstrom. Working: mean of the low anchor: 4.38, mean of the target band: 4.21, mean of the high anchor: 4.37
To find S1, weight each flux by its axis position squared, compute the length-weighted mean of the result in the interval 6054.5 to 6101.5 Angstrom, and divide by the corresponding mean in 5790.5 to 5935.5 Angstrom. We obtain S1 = 1.12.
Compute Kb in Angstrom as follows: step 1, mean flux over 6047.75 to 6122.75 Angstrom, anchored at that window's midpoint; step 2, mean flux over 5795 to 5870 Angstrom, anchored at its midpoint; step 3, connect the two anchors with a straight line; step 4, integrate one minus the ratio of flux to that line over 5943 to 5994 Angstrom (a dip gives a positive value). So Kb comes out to 0.88 Angstrom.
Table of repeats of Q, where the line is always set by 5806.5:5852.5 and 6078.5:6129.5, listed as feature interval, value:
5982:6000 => 0.026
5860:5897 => 0.111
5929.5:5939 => 0.027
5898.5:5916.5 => 0.079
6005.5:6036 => 0.022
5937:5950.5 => 0.019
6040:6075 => -0.027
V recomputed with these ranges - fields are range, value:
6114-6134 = 4.23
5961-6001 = 4.27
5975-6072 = 4.3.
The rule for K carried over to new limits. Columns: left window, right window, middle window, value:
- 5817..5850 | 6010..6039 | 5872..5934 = 4.9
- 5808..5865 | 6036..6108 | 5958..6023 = 1.7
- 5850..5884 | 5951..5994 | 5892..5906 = 1.8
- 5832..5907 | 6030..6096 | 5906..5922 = -0.4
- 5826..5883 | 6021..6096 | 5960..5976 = -0.1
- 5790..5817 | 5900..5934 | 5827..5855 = -0.3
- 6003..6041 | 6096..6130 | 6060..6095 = -1.0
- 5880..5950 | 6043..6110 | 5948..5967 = -0.6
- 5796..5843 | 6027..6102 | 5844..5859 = 0.6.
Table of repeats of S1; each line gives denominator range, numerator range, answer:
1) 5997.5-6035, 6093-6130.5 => 1.04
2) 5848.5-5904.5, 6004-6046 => 1.13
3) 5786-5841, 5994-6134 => 1.07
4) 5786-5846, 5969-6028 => 1.03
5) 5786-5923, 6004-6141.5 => 1.11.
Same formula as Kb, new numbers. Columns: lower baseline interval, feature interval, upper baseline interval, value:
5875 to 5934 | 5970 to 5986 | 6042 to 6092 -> -0.37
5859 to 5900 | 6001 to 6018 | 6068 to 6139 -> -0.12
